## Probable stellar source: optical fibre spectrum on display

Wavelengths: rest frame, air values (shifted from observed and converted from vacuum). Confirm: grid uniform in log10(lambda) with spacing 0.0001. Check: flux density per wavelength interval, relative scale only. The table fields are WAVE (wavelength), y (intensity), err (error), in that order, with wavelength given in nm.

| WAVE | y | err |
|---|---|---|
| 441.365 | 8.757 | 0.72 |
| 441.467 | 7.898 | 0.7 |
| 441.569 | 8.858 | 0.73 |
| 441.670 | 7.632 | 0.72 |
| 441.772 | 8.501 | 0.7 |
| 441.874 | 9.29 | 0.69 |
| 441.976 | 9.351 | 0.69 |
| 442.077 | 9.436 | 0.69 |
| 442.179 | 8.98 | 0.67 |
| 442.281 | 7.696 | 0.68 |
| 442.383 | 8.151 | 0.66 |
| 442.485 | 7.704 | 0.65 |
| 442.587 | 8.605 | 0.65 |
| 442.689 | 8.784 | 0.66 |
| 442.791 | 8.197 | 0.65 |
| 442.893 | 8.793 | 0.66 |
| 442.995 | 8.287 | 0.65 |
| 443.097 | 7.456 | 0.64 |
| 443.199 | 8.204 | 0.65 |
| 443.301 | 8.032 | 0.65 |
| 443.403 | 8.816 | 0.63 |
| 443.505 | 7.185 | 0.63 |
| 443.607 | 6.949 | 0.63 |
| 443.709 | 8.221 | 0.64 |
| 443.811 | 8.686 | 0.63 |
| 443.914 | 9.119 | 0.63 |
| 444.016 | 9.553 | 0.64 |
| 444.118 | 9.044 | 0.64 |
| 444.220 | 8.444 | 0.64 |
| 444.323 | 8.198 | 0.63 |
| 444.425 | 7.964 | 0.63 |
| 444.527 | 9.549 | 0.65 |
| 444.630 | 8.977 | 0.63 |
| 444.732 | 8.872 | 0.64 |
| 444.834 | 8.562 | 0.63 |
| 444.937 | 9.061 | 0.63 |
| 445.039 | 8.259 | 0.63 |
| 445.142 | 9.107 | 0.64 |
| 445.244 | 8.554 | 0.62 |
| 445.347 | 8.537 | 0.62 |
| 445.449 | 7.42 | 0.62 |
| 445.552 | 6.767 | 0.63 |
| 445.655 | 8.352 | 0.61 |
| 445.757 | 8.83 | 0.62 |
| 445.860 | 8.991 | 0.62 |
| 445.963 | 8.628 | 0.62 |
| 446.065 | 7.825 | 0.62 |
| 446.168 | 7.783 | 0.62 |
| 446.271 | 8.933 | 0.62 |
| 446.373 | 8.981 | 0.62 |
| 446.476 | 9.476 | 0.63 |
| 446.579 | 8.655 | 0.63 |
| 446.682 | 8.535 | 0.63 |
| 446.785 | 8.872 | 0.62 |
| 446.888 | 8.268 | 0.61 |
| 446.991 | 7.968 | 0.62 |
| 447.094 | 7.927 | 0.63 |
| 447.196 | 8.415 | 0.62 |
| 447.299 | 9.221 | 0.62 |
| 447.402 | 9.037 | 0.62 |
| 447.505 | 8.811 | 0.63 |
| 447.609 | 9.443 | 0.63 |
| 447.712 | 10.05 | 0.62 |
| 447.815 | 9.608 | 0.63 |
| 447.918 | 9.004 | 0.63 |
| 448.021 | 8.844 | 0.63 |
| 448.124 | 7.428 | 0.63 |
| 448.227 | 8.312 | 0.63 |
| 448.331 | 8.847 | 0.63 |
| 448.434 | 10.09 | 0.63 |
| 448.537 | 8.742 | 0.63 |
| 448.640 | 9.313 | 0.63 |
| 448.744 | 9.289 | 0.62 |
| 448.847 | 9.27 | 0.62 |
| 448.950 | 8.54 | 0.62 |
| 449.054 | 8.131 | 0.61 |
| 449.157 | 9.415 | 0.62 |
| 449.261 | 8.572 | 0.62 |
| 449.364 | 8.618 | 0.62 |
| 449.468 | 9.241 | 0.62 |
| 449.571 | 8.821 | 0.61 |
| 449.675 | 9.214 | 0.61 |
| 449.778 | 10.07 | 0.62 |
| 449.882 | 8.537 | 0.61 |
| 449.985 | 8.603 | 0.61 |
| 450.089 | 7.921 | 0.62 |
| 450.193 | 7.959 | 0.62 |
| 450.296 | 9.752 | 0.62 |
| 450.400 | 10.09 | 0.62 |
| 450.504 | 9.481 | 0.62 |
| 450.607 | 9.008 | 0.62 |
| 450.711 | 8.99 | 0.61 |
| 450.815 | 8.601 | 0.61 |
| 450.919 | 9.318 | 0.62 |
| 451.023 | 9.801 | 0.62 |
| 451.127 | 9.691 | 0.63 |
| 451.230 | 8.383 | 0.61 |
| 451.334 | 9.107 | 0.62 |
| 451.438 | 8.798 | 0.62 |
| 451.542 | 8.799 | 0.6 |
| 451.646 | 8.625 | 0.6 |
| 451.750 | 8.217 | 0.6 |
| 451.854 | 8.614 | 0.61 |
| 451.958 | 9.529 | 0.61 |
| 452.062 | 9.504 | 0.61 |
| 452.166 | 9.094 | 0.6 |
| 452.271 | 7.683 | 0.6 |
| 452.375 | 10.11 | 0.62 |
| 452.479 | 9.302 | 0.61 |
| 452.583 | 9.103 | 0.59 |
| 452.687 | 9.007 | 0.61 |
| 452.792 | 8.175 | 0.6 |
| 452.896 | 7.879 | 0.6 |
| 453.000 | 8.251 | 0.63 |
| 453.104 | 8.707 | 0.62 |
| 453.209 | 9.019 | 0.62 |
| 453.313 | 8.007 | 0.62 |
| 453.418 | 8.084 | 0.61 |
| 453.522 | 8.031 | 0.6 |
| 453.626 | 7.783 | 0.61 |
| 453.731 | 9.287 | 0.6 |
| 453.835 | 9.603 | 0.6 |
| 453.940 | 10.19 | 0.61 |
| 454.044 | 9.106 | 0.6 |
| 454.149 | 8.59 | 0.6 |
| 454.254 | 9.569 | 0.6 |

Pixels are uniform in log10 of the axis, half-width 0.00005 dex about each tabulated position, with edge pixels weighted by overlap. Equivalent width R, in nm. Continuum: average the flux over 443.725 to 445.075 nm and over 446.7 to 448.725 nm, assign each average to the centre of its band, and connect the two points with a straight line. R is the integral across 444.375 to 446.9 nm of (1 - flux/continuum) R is 0.07 nm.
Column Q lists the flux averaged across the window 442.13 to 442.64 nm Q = 8.22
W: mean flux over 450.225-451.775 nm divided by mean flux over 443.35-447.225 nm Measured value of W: 1.1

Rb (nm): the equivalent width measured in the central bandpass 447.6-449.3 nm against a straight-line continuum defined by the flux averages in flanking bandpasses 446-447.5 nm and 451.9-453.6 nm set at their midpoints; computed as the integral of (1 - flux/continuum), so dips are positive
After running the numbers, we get -0.07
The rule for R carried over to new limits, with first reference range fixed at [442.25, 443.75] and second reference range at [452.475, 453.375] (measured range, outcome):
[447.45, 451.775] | -0.30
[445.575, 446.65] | -0.05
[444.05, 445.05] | -0.07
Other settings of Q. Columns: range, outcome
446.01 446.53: 8.61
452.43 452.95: 8.69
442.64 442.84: 8.49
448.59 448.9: 9.29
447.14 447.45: 8.9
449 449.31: 8.68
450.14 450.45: 9.26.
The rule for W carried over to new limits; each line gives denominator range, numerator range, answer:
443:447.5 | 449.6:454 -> 1.05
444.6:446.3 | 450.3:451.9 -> 1.07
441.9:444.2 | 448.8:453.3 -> 1.06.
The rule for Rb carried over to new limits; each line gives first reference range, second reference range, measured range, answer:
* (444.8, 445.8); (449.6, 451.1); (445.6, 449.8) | -0.06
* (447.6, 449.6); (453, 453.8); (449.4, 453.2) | -0.12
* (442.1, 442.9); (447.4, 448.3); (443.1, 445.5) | 0.02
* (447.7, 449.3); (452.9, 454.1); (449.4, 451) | -0.03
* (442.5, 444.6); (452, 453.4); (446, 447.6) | -0.02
